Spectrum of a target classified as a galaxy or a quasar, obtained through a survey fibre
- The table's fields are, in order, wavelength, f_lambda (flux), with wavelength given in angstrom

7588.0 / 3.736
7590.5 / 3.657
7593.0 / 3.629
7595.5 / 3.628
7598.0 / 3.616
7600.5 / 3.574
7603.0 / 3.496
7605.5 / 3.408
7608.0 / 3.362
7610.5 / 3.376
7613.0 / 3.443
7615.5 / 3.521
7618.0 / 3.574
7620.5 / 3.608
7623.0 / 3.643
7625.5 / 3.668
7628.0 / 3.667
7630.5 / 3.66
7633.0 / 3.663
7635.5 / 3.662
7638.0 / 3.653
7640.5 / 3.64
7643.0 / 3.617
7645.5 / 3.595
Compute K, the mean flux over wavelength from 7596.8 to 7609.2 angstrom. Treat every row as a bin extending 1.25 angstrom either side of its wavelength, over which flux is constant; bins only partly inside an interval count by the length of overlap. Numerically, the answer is 3.49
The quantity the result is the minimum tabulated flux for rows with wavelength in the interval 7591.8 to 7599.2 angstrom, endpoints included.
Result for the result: 3.616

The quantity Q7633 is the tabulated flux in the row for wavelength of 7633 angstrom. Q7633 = 3.663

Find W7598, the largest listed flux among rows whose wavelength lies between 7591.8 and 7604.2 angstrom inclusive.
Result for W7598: 3.629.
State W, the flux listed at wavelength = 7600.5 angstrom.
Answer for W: 3.574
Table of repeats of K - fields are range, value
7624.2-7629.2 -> 3.67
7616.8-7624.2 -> 3.61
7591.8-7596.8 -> 3.63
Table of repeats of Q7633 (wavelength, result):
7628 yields 3.667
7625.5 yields 3.668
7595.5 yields 3.628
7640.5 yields 3.64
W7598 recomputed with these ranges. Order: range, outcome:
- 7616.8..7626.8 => 3.668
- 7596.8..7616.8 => 3.616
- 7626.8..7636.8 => 3.667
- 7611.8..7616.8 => 3.521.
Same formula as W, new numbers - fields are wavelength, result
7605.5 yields 3.408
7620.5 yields 3.608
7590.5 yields 3.657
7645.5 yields 3.595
